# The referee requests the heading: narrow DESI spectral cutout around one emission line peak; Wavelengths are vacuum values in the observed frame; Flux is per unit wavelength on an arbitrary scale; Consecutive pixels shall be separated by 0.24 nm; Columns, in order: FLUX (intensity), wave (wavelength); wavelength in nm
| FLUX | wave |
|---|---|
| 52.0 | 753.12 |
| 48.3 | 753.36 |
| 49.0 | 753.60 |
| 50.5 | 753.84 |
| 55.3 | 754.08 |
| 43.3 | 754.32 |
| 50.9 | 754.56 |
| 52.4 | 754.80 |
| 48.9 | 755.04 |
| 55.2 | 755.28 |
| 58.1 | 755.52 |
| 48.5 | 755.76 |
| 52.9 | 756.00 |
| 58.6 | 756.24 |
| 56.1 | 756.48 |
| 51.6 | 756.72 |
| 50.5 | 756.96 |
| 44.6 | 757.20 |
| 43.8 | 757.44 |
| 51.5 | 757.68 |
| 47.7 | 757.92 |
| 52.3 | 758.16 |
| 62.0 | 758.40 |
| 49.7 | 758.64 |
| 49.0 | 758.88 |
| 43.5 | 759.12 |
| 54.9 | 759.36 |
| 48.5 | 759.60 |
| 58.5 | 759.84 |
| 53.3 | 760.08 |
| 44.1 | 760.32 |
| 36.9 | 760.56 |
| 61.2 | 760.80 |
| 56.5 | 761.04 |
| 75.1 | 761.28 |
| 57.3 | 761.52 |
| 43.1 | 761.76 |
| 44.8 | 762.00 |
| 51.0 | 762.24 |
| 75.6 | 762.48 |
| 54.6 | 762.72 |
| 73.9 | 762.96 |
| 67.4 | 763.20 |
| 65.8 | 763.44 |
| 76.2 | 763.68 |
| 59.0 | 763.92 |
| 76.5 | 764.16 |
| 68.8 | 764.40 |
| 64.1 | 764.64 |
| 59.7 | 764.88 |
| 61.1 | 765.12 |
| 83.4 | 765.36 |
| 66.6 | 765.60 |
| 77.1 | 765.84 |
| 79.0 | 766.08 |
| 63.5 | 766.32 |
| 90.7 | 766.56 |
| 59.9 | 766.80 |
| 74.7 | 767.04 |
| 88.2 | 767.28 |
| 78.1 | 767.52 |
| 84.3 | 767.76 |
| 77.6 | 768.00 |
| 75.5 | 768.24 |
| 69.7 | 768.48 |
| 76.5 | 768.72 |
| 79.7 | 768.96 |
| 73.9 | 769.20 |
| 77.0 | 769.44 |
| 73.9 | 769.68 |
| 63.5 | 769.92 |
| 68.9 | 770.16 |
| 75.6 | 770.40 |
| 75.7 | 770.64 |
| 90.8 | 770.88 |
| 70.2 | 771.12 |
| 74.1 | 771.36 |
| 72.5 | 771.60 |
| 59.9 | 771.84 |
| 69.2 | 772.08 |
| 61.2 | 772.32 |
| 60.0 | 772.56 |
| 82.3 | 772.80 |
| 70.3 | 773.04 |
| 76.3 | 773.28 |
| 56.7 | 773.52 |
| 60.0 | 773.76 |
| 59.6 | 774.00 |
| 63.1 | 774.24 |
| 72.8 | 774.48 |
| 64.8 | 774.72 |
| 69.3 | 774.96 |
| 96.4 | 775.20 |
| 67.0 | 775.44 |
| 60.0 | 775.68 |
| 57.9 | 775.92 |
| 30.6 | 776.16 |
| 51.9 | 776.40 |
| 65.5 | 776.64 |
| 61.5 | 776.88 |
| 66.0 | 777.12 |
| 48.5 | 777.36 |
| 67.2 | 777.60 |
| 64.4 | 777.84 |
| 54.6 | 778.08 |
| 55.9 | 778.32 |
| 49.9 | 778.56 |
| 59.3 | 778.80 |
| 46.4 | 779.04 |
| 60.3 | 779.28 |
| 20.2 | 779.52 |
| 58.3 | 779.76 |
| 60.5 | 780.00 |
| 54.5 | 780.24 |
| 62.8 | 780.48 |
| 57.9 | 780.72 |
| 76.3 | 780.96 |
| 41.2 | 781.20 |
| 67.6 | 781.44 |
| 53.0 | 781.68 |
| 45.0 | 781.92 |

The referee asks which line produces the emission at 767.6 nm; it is Mg II 2798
